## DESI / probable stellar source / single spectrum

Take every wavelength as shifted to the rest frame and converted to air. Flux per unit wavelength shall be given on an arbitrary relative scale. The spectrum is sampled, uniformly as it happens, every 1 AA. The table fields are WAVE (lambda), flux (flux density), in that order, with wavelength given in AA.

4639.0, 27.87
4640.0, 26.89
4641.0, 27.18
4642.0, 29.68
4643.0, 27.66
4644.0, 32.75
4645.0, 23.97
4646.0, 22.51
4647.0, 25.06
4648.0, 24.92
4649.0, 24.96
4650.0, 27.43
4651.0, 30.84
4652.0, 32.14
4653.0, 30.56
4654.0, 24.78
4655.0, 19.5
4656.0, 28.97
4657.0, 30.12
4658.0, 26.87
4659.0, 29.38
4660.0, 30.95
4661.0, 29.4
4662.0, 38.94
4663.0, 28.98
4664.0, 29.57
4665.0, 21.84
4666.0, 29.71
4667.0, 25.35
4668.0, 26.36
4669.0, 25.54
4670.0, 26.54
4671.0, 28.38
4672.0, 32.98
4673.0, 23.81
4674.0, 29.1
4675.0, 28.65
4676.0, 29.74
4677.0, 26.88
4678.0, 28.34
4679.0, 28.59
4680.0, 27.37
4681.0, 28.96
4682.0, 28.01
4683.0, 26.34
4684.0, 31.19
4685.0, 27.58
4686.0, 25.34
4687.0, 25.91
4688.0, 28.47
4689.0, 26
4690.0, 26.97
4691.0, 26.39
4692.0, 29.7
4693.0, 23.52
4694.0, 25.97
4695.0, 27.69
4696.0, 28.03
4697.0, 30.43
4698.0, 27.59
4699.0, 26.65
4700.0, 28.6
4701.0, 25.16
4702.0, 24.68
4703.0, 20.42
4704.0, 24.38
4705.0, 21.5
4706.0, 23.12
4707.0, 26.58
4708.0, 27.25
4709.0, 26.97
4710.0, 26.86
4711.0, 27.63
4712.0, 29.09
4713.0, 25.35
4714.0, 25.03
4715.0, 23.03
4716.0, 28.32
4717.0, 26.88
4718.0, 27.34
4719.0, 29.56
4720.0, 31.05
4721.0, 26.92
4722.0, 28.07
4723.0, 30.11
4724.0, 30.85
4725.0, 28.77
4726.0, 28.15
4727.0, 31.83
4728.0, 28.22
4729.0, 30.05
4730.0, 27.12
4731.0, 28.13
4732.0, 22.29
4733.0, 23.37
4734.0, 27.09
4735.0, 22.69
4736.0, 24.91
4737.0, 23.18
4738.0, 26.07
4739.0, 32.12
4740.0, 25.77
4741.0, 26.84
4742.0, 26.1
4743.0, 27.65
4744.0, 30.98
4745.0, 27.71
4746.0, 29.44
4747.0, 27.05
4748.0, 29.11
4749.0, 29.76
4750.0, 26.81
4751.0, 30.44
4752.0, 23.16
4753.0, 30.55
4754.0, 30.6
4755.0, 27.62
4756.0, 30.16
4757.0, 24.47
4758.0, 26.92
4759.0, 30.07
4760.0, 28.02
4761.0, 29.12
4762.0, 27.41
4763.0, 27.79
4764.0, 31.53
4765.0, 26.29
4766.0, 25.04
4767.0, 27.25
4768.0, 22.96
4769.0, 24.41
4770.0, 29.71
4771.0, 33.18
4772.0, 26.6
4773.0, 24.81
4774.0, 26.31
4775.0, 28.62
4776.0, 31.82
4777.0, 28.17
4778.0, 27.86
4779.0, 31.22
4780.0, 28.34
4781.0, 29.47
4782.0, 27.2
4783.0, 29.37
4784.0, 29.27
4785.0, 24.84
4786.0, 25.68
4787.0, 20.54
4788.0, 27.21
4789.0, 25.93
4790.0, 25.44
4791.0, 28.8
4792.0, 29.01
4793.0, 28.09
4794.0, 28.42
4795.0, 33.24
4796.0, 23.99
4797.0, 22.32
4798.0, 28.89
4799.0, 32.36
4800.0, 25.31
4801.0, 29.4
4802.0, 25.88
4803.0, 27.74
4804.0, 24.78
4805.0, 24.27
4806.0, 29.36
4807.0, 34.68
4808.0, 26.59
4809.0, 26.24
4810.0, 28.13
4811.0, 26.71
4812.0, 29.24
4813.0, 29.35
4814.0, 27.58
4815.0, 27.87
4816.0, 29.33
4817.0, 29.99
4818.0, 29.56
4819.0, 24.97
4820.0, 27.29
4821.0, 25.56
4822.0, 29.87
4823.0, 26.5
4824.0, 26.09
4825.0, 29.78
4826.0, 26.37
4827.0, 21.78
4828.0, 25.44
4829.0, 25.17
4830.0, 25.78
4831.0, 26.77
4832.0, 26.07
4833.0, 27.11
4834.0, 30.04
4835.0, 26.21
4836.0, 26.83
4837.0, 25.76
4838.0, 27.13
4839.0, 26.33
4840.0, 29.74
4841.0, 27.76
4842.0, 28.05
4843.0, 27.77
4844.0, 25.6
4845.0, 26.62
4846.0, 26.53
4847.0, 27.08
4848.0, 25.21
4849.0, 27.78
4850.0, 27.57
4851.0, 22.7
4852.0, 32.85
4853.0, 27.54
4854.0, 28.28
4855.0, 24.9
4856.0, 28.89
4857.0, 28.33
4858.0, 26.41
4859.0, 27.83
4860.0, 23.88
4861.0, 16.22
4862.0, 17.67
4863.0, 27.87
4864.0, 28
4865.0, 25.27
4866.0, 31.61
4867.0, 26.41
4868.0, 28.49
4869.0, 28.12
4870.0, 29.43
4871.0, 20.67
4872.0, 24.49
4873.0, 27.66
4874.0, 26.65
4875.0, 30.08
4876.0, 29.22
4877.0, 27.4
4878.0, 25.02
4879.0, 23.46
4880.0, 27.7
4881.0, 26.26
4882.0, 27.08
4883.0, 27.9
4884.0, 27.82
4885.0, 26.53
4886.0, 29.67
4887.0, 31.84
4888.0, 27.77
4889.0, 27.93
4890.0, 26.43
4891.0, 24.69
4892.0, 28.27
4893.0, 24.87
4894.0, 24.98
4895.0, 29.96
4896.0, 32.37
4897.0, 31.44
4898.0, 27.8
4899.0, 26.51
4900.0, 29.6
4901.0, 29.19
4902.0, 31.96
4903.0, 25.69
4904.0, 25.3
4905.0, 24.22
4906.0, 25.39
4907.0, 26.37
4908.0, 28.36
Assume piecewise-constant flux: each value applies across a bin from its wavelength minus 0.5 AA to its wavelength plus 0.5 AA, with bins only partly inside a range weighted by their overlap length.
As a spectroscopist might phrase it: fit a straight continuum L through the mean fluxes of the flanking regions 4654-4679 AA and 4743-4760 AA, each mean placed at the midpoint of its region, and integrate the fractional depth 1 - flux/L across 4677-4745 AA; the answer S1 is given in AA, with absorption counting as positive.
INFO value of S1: 2.9 AA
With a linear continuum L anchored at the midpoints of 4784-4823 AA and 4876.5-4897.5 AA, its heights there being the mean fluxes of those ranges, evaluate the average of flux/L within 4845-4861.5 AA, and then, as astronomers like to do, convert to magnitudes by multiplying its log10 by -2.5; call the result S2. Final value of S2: 0.047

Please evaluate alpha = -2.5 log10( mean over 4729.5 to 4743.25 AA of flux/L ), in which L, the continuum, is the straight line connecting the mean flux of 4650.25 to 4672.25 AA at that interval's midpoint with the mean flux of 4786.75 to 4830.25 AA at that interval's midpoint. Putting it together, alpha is 0.08 mag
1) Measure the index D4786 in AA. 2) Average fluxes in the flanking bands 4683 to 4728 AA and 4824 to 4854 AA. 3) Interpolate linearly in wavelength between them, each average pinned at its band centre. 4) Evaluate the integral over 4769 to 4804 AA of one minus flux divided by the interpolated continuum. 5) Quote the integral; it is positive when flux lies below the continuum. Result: -1.0 AA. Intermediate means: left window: 27.1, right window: 26.9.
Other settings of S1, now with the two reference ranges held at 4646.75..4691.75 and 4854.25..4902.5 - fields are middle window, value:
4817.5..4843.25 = 0.4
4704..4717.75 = 0.9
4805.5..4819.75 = -0.6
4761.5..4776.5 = 0.0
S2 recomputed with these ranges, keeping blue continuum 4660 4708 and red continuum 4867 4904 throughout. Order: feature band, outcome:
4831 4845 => 0.012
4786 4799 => 0.018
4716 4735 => -0.024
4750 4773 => -0.015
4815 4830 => 0.021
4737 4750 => -0.023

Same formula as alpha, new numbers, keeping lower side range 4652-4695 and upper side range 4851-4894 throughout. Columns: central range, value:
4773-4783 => -0.05 mag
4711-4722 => 0.01 mag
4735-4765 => -0.02 mag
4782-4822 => -0.02 mag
